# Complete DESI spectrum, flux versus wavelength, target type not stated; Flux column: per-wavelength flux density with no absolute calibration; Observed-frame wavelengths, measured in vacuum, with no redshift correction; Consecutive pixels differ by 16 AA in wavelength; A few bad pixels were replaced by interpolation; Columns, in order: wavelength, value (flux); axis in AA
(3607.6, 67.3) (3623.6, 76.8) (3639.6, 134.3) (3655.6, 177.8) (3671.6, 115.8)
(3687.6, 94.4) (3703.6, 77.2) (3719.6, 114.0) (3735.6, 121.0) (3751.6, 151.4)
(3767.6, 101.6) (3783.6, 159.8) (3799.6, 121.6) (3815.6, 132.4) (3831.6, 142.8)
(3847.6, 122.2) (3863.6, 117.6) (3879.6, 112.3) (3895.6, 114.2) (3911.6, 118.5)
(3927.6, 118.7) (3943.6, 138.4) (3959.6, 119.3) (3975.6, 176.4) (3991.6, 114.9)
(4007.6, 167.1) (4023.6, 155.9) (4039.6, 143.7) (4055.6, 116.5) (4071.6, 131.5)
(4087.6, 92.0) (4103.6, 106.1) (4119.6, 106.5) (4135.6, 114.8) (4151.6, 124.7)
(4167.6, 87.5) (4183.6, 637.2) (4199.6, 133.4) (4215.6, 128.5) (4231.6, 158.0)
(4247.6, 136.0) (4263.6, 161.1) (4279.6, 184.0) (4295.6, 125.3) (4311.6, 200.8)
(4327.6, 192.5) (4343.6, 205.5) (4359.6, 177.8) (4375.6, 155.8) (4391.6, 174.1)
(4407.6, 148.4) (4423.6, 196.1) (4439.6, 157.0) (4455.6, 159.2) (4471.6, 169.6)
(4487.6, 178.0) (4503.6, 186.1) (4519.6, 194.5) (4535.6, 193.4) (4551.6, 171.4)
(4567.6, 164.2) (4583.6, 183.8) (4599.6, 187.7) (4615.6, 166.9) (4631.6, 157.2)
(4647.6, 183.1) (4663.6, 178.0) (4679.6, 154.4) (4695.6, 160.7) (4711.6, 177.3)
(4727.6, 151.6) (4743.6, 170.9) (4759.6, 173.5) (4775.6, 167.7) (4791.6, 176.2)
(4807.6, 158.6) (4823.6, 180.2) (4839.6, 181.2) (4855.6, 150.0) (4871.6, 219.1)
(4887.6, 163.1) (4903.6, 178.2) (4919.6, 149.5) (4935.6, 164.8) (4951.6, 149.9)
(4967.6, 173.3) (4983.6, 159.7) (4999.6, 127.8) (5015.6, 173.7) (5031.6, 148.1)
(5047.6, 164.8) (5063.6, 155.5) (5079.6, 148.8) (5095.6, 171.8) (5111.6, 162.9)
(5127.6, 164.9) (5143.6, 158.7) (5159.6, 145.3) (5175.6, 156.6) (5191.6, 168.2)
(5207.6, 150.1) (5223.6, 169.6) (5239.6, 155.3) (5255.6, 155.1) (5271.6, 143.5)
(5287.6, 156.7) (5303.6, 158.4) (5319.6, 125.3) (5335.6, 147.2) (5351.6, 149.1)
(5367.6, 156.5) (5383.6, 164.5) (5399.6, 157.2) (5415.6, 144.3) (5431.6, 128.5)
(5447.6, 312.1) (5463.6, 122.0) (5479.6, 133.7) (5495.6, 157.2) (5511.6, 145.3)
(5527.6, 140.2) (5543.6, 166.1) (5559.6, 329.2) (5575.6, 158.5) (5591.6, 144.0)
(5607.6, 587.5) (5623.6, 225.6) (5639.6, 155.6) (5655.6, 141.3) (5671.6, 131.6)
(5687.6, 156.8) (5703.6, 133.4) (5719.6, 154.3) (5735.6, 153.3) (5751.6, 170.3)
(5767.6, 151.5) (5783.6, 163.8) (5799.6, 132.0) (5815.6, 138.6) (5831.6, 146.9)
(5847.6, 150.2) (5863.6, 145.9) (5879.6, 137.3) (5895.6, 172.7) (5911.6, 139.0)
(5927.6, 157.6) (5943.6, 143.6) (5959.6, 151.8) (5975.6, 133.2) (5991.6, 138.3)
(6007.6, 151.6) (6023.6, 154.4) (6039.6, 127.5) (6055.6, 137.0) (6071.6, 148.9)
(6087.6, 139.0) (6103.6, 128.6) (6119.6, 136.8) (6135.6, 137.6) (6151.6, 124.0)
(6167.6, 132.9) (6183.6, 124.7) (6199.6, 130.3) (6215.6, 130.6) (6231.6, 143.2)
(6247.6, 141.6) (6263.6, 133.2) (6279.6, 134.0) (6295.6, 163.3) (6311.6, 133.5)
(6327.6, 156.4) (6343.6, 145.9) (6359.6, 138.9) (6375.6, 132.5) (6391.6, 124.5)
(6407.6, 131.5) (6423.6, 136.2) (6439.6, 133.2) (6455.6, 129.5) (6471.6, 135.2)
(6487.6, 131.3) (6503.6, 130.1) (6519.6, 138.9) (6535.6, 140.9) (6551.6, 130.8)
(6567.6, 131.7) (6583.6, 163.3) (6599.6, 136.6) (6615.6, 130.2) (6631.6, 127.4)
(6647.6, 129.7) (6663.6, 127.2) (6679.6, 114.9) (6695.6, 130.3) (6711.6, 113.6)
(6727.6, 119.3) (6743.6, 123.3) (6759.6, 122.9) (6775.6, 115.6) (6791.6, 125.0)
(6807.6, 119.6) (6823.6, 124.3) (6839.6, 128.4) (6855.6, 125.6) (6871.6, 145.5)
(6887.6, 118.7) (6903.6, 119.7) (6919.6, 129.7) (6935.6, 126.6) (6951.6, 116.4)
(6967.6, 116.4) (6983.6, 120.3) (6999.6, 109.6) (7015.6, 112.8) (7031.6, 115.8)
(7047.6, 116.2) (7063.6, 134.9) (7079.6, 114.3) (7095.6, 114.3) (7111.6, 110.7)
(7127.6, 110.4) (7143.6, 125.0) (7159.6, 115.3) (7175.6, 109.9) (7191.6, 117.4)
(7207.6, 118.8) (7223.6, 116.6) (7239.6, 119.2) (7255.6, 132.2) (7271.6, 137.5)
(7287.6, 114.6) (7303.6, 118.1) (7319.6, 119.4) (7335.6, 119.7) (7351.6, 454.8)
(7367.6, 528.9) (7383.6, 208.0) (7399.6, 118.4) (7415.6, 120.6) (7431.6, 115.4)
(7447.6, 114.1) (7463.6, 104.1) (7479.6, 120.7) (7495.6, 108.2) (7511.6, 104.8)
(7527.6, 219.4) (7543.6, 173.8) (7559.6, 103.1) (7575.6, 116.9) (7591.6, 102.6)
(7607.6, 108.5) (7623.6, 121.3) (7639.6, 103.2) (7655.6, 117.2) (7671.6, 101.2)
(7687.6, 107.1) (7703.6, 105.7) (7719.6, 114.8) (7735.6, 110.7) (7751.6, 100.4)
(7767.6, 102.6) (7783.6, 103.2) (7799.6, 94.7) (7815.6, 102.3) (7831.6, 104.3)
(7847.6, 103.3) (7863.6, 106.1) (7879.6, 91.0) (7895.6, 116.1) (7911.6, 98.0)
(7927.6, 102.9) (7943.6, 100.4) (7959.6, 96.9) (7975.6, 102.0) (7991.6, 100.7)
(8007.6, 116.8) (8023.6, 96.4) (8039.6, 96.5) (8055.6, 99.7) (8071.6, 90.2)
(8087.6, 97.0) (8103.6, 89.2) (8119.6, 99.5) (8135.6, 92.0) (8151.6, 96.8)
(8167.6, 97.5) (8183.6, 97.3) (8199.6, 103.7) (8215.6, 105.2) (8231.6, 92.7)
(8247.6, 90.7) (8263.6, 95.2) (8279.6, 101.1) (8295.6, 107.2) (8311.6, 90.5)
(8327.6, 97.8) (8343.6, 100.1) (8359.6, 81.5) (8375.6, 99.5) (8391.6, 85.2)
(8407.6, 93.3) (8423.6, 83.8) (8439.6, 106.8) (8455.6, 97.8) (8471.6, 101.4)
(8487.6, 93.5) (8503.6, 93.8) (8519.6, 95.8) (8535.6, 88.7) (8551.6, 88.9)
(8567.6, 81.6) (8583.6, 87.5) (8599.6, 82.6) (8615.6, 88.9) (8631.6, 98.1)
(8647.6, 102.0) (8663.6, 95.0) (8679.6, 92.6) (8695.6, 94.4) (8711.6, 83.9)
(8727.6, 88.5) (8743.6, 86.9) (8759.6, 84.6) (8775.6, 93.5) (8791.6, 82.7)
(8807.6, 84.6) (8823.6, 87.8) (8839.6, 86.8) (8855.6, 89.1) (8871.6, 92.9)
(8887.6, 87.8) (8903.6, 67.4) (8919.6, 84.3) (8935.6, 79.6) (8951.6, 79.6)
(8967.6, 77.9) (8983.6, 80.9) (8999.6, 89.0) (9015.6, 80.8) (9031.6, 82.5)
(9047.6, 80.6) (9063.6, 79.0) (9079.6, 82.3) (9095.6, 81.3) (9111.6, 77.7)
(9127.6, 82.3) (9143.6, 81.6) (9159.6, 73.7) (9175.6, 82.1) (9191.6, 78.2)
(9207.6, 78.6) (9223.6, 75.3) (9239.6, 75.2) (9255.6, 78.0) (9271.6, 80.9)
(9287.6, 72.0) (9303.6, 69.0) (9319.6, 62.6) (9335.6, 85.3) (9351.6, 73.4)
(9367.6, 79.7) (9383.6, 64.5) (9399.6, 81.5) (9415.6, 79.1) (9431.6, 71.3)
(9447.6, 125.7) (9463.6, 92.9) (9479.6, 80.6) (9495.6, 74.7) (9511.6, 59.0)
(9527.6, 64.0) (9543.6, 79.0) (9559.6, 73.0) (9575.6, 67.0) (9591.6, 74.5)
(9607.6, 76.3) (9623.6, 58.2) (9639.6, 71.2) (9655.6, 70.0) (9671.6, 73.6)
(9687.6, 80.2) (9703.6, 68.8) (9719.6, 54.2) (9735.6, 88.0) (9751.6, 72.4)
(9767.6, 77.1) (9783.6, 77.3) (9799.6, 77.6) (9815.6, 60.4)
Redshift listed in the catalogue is 0.12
